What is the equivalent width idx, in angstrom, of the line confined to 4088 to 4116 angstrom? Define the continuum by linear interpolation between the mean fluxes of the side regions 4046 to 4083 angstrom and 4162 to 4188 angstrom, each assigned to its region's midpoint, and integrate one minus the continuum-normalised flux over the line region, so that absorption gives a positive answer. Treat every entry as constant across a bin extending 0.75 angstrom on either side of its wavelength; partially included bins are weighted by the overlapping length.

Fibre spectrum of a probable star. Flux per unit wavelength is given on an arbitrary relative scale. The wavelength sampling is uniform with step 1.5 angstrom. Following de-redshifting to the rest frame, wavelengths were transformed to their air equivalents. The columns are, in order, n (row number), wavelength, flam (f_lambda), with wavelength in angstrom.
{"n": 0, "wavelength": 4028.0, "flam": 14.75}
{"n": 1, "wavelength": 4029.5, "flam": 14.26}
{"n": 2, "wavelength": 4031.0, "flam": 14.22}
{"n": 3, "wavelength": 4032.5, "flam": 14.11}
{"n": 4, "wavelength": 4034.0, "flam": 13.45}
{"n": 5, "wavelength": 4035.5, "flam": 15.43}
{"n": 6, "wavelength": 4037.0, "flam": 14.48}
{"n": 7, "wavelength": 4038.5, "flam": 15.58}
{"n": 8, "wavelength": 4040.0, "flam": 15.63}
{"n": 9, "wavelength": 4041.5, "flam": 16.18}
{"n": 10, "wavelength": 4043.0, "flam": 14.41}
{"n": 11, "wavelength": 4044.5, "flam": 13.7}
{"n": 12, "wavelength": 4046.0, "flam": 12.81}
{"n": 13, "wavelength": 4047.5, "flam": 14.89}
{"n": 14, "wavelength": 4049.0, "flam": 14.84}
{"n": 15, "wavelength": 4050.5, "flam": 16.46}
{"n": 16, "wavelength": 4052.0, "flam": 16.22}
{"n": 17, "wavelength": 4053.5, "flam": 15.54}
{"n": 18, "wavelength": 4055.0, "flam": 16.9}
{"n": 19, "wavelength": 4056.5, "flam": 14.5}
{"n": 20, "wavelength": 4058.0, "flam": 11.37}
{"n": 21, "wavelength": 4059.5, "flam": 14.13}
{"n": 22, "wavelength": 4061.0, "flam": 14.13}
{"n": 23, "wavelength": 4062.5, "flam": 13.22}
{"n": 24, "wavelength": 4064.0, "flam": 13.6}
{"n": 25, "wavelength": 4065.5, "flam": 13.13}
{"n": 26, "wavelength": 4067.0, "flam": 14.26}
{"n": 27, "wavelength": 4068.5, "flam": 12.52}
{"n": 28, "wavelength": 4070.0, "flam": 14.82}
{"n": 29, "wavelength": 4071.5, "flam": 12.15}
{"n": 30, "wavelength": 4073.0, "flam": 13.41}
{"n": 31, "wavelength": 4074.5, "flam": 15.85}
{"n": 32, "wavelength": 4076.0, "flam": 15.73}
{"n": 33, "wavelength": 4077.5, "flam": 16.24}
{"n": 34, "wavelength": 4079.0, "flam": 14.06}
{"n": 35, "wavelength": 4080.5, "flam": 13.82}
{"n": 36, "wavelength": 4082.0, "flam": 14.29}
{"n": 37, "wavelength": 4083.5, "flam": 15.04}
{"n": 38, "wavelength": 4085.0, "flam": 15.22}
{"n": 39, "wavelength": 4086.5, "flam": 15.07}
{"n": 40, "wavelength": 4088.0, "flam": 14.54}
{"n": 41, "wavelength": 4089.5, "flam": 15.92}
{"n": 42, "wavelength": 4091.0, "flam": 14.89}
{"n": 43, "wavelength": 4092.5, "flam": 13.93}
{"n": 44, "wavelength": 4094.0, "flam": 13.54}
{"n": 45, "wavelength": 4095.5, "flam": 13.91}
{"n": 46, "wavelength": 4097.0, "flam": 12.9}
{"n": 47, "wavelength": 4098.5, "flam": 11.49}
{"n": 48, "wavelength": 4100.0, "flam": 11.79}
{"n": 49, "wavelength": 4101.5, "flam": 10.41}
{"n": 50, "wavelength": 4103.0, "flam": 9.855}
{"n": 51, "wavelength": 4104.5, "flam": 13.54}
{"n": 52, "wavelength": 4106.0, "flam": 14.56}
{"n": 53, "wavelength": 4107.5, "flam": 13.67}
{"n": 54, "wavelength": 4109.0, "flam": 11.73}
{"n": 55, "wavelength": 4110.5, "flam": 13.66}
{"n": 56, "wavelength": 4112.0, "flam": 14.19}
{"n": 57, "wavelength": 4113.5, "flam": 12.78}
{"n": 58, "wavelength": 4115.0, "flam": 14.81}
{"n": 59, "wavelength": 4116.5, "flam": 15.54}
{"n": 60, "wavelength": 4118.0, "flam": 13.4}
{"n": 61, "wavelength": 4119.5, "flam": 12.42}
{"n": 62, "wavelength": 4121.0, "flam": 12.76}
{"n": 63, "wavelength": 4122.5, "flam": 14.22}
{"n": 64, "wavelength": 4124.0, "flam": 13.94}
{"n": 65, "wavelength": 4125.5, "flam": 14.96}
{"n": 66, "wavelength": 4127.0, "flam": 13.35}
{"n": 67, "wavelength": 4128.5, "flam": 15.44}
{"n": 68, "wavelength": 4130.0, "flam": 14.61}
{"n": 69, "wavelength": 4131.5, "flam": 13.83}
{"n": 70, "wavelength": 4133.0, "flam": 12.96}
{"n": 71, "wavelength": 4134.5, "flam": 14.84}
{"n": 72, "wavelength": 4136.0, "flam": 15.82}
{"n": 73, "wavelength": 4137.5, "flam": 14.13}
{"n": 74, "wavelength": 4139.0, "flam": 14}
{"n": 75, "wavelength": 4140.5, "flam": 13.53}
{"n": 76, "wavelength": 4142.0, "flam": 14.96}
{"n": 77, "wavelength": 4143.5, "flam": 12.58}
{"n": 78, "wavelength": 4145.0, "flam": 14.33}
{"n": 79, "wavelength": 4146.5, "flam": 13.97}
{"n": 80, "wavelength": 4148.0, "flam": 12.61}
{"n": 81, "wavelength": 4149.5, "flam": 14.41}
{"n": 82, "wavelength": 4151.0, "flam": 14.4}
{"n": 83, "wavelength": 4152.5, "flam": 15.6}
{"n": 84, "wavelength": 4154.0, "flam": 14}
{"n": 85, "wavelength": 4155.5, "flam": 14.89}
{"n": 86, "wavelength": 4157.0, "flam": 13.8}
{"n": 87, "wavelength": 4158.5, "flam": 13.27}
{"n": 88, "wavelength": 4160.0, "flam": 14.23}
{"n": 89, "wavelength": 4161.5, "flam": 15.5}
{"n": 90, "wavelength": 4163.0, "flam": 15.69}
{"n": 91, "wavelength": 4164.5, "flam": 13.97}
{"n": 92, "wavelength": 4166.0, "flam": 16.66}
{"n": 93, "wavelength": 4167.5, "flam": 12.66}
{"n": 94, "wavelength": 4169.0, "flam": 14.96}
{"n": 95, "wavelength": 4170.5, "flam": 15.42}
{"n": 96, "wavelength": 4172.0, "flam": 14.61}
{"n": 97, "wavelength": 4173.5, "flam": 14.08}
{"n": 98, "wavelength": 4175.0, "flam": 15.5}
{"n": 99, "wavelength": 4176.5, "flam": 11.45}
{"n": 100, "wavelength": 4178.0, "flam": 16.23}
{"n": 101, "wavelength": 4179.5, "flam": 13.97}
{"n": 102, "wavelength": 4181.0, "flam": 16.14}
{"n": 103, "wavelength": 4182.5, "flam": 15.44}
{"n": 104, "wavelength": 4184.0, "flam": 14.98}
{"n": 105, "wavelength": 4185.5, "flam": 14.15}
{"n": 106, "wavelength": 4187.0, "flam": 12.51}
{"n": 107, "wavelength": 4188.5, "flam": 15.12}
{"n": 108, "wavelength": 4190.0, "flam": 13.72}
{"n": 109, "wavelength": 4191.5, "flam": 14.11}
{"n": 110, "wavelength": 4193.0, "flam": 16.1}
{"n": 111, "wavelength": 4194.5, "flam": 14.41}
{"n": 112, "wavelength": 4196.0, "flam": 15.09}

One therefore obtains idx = 2.4 angstrom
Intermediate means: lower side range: 14.4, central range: 13.3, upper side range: 14.6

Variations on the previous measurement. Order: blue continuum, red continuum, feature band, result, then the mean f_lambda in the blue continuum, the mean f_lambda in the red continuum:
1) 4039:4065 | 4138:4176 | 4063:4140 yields 3.3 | 14.6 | 14.4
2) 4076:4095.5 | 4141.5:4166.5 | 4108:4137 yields 1.1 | 14.7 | 14.4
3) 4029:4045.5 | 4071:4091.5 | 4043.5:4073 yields 1.1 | 14.7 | 14.8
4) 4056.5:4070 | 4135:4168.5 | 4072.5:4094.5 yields -1.9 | 13.4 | 14.3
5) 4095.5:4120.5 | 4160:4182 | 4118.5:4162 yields -0.7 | 12.9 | 14.8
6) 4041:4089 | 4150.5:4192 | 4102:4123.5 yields 1.7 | 14.5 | 14.5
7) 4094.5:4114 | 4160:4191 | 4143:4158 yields -0.1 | 12.7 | 14.6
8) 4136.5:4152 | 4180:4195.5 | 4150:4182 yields -0.7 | 14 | 14.7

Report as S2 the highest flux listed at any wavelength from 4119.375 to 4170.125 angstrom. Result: 16.66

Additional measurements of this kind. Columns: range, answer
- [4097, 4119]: 15.54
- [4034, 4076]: 16.9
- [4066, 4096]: 16.24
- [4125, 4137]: 15.82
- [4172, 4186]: 16.23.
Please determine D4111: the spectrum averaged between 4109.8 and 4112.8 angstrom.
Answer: 13.9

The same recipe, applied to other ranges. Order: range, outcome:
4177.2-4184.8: 15.3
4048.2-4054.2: 15.8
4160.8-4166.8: 15.4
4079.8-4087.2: 14.7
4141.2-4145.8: 14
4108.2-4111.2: 12.7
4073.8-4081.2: 15.1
